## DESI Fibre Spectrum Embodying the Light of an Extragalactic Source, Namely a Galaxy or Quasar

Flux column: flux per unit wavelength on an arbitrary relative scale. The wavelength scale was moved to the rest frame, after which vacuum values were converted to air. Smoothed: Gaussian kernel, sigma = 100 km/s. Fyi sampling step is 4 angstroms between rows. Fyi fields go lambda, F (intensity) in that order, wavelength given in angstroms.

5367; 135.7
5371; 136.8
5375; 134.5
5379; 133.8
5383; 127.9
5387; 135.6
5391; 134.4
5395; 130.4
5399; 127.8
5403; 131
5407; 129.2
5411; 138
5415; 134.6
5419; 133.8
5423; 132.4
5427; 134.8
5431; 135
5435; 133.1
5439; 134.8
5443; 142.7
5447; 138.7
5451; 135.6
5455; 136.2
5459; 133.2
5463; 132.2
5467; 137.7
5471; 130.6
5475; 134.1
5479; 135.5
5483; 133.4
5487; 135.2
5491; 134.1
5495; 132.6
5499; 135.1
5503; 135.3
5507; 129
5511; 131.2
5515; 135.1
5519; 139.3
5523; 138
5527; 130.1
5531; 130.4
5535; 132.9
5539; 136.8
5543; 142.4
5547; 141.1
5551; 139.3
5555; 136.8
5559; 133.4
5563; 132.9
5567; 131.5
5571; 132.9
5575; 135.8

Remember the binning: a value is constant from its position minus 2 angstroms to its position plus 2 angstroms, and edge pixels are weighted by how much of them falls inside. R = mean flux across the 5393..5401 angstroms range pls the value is 129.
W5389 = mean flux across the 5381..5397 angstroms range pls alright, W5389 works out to 132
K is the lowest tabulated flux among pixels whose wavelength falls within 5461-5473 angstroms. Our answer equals 130.6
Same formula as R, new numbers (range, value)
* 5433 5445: 137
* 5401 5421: 133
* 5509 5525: 136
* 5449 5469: 135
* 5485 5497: 134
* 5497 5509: 133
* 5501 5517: 133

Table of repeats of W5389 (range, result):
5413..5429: 134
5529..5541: 133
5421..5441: 134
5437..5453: 138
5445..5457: 137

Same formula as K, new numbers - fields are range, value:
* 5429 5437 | 133.1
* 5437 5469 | 132.2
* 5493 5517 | 129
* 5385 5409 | 127.8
